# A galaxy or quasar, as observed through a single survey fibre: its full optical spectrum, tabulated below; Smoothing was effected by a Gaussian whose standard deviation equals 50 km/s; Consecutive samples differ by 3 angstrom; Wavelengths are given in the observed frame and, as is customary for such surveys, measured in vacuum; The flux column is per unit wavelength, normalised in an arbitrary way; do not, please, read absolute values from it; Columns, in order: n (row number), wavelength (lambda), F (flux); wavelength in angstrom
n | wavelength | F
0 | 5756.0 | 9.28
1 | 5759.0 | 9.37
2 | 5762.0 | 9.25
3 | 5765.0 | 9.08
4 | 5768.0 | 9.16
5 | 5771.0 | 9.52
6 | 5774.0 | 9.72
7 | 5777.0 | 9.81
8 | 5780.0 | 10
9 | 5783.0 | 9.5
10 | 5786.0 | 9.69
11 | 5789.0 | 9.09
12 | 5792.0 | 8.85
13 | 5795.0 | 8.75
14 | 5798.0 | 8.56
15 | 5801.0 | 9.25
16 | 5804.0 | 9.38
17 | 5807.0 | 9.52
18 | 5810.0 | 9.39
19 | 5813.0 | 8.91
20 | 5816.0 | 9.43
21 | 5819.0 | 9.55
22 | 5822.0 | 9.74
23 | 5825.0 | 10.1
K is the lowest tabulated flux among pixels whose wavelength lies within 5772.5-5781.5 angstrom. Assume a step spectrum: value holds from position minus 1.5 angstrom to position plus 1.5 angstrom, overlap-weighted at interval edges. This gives 9.72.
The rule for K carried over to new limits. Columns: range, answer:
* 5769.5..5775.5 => 9.52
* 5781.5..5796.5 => 8.75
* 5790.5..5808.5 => 8.56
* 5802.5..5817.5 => 8.91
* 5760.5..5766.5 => 9.08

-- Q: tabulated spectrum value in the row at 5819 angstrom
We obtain 9.55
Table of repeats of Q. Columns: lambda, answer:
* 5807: 9.52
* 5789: 9.09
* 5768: 9.16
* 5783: 9.5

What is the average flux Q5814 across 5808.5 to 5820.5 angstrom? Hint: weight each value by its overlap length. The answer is 9.32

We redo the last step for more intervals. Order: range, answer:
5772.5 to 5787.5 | 9.74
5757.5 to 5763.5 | 9.31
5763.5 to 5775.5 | 9.37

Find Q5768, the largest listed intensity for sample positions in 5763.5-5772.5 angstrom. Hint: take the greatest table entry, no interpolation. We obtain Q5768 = 9.52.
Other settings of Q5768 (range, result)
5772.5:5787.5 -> 10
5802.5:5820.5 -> 9.55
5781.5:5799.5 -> 9.69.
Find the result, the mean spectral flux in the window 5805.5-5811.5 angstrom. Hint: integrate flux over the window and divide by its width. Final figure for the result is 9.46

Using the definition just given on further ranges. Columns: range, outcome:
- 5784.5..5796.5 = 9.1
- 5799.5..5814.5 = 9.29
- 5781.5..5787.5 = 9.6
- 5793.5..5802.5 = 8.85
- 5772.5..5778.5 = 9.77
